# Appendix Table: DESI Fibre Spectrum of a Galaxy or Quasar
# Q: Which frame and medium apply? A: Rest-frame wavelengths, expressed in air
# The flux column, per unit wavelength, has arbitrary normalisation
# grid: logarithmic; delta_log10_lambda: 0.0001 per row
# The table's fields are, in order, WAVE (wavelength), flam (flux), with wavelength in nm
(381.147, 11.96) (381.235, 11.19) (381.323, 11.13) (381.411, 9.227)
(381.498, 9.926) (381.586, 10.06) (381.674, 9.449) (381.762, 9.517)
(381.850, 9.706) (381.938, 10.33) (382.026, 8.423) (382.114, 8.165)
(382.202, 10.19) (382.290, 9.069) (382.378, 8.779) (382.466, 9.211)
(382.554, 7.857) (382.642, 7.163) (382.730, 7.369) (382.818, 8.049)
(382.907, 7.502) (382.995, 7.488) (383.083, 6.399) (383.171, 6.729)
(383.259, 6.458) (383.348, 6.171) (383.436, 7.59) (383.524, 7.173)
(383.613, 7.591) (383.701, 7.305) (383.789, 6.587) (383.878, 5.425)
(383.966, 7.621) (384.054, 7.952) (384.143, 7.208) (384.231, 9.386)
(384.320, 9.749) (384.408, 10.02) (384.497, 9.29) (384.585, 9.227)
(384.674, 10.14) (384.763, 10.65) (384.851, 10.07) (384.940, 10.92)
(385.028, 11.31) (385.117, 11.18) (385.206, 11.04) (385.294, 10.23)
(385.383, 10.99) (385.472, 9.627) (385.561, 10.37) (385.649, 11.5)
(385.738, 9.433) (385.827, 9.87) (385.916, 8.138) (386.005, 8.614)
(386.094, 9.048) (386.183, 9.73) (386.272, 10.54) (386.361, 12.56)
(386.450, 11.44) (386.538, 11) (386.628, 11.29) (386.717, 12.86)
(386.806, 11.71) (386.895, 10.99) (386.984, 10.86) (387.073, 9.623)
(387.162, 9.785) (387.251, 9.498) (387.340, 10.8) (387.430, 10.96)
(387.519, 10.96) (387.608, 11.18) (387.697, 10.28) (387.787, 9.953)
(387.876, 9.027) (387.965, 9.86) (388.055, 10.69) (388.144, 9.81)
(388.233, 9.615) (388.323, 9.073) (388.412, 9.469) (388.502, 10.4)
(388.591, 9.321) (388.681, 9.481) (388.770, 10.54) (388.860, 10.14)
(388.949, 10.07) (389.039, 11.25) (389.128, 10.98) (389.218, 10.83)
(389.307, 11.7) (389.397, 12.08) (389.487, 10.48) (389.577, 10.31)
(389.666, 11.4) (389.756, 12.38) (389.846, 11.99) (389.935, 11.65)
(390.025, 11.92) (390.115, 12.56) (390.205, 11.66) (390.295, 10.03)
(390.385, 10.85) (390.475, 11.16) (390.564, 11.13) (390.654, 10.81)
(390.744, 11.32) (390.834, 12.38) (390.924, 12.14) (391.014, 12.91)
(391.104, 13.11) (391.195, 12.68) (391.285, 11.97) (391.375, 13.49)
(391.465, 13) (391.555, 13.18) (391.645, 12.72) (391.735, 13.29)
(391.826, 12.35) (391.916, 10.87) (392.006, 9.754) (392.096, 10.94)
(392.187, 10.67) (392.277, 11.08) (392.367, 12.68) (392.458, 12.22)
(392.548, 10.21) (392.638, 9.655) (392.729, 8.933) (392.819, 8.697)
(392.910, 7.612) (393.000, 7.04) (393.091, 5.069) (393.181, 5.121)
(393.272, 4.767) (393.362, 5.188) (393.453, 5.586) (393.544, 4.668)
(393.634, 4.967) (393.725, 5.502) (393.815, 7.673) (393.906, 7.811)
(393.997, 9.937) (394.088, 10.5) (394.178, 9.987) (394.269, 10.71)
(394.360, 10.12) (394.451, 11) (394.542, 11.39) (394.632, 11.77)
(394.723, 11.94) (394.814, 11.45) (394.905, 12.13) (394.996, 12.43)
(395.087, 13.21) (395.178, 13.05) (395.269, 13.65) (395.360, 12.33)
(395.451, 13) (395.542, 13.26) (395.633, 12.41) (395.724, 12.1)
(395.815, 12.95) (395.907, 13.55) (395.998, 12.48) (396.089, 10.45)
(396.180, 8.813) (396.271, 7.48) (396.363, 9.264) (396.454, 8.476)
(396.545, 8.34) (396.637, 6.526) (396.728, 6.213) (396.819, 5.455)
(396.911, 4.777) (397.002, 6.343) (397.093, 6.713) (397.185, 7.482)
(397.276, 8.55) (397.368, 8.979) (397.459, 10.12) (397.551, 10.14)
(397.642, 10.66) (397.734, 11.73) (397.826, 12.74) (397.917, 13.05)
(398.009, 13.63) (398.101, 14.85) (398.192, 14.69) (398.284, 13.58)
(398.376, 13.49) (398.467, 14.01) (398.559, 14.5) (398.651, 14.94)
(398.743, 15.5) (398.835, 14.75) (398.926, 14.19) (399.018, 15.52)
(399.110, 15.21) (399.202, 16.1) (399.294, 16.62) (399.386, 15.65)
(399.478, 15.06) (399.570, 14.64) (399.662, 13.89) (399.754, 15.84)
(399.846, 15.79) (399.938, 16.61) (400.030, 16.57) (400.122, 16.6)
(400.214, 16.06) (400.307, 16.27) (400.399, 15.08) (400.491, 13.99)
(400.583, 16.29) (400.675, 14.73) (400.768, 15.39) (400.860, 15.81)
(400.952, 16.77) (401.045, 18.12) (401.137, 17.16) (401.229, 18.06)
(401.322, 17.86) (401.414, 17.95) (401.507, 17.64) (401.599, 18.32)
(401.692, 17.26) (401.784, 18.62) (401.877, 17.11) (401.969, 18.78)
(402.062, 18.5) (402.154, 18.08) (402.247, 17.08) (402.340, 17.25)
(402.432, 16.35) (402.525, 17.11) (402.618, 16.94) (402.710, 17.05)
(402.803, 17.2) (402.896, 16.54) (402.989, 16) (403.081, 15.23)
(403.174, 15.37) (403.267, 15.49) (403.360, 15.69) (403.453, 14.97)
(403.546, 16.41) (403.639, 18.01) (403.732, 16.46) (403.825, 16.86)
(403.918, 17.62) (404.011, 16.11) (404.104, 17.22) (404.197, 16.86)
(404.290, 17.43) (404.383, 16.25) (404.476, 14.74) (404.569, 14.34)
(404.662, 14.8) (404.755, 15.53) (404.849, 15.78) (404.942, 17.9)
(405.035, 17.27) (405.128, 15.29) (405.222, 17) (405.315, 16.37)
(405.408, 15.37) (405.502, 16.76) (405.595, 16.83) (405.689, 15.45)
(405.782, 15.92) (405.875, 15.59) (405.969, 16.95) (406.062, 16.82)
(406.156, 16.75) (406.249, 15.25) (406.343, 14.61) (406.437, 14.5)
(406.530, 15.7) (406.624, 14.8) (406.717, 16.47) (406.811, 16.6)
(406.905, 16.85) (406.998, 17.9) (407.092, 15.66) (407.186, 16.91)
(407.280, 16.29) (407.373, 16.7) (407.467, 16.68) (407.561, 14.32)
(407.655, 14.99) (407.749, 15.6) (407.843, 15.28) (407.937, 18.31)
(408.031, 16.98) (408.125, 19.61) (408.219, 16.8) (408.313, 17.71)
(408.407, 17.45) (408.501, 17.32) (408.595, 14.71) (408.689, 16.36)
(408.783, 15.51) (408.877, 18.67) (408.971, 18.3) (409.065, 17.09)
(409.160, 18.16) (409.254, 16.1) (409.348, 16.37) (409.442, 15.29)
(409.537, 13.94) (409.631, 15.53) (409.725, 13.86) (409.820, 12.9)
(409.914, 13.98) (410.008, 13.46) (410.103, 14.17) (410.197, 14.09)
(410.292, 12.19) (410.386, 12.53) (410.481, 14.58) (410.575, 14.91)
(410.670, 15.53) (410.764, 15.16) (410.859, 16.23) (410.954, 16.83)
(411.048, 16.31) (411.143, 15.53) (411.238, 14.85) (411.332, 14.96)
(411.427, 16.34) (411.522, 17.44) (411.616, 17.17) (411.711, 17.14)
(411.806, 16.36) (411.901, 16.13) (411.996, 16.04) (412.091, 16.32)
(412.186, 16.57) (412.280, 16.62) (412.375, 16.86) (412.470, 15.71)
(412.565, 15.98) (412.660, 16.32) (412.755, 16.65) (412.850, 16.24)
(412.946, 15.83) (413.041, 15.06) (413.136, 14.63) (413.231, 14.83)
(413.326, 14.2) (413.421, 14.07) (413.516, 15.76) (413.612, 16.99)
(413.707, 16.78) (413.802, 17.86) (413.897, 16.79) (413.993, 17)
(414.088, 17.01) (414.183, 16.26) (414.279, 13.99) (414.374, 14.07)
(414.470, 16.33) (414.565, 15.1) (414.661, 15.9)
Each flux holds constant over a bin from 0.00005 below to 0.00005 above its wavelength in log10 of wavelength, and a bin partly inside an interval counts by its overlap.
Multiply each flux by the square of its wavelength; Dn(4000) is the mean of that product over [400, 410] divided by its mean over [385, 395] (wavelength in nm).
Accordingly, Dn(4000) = 1.70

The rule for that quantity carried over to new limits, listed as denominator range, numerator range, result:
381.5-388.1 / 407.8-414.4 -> 1.93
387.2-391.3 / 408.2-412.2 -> 1.60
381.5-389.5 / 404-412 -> 1.87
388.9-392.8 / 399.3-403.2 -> 1.52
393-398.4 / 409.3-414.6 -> 1.70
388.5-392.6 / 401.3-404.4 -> 1.57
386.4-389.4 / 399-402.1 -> 1.67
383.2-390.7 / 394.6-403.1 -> 1.46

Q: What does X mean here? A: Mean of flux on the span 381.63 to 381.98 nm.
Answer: 9.74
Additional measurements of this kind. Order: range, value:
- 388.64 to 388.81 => 10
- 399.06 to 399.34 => 16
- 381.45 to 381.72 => 9.82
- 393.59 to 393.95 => 6.49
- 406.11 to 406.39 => 15.5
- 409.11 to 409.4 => 16.8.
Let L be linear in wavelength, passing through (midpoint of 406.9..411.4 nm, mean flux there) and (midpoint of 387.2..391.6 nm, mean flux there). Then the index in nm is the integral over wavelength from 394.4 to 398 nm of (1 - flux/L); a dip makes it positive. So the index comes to 0.632 nm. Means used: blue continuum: 11.1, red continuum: 15.8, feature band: 10.4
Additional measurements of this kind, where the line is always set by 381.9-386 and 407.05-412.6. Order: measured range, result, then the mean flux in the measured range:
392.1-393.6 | 0.41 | 8.13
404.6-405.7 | -0.12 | 16.2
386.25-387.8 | -0.21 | 10.9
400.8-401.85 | -0.31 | 17.6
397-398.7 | 0.12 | 11.7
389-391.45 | -0.28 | 11.7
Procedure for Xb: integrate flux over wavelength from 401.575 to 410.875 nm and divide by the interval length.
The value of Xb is 16.2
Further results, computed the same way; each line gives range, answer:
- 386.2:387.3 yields 11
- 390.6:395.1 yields 10.1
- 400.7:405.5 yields 16.7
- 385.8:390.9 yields 10.7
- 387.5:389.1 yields 10.1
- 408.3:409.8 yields 16.3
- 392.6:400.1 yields 11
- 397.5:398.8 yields 13.4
